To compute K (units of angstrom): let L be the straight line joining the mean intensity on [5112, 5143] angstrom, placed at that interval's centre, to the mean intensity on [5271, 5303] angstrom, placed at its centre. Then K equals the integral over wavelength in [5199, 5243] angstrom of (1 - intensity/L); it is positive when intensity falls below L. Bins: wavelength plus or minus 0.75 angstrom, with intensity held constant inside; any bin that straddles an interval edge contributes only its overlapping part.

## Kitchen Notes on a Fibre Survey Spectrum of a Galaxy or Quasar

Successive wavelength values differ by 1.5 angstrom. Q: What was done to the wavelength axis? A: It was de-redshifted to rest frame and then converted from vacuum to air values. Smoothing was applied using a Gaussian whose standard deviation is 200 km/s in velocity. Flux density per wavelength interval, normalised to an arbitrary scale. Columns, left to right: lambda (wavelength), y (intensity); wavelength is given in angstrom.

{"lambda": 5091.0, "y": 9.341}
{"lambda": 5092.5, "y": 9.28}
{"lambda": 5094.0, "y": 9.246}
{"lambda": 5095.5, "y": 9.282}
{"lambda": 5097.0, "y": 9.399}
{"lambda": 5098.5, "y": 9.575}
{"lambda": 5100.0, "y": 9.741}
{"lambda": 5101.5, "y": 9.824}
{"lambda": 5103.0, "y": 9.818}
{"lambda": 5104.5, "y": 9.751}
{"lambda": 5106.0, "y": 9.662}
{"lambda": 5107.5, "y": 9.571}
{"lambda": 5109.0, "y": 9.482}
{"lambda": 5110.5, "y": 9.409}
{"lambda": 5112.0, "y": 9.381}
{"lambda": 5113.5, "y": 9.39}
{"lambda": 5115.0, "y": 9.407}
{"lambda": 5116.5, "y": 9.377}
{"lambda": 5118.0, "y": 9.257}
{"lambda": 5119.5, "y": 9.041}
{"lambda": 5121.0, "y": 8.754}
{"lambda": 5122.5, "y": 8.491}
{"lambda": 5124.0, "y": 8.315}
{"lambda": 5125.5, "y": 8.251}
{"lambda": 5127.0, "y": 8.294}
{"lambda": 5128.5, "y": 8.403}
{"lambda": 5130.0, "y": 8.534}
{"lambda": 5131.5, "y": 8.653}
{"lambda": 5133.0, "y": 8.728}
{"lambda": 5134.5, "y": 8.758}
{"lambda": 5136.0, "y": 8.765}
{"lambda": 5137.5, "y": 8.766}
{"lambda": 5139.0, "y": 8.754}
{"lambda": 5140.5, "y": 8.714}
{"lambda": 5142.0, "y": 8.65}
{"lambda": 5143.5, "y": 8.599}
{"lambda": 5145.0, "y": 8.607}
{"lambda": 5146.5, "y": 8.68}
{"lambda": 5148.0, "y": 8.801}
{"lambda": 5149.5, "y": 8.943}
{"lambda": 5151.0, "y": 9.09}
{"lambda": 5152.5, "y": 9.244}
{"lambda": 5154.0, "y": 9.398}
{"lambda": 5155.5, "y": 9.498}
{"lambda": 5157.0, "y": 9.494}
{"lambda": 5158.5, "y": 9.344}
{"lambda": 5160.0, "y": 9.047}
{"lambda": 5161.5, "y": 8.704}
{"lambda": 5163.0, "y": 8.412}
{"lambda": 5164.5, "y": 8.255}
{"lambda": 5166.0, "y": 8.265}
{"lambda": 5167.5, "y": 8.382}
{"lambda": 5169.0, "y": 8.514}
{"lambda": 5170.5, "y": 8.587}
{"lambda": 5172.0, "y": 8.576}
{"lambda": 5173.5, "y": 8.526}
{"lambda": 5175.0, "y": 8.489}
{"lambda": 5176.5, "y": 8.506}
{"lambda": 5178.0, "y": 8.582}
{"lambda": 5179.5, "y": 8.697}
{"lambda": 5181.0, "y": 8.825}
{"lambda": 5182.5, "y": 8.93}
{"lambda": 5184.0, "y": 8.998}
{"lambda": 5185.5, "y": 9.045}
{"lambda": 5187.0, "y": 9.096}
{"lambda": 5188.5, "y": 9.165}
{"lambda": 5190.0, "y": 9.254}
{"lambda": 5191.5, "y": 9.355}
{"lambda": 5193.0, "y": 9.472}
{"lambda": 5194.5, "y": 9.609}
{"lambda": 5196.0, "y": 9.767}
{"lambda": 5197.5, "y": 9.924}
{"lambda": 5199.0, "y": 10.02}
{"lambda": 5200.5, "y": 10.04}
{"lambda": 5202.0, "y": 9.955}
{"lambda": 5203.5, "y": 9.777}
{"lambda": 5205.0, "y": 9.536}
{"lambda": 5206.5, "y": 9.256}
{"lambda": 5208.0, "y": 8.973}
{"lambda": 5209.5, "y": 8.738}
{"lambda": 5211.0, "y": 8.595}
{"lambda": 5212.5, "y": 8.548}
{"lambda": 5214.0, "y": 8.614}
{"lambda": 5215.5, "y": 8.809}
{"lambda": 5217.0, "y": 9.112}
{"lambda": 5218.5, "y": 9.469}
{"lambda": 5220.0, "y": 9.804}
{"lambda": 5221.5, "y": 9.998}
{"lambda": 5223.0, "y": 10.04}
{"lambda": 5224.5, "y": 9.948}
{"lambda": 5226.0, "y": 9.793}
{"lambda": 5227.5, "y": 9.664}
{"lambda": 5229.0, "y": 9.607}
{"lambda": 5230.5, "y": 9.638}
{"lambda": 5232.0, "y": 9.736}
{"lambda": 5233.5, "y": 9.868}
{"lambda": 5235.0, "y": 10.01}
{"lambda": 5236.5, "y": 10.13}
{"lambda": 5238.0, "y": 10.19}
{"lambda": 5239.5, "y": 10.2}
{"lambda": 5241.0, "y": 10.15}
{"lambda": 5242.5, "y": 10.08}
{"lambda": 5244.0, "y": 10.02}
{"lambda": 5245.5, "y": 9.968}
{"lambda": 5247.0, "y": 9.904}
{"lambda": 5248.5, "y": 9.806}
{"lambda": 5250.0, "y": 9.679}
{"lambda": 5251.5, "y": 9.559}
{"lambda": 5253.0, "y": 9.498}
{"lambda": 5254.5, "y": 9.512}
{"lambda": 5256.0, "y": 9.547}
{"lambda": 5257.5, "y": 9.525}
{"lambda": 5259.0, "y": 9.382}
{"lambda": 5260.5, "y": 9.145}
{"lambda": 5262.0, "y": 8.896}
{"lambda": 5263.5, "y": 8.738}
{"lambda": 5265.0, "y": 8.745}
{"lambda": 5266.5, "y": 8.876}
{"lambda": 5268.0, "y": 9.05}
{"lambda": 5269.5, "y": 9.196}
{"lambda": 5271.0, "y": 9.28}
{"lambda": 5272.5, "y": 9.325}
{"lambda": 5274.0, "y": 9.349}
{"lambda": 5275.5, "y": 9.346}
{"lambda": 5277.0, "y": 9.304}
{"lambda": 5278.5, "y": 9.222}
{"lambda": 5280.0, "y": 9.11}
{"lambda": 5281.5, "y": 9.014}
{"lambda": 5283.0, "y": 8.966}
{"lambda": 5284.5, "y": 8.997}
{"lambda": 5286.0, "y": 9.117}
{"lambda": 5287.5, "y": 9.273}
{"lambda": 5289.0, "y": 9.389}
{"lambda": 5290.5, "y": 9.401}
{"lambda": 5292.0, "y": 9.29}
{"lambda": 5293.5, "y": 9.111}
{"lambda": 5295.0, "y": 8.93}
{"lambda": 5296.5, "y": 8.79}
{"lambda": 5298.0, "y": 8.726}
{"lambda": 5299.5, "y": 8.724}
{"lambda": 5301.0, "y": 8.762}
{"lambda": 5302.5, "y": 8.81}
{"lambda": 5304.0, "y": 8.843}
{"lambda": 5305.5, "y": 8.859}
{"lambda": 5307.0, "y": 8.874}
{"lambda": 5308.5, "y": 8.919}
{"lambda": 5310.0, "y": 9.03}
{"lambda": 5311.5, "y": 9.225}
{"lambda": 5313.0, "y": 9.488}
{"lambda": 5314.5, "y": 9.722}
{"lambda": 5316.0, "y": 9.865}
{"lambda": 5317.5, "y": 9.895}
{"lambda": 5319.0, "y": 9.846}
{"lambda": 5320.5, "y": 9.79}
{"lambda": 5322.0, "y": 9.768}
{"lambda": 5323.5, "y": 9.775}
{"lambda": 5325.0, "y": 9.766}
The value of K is -3.1 angstrom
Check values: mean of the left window 8.78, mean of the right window 9.1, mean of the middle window 9.6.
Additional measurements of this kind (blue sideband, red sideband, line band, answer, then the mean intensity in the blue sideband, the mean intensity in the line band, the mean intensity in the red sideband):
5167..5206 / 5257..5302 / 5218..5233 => -1.1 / 9.15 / 9.78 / 9.1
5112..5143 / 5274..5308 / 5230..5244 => -1.6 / 8.78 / 10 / 9.04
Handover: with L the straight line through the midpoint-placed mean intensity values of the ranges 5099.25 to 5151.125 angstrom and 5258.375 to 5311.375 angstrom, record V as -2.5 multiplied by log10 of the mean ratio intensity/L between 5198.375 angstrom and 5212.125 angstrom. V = -0.05 mag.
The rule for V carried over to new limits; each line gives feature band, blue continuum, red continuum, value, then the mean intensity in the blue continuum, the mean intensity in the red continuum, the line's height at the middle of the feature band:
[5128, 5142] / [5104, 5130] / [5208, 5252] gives 0.06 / 9.05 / 9.63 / 9.14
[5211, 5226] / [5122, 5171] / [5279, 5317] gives -0.05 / 8.73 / 9.1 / 8.9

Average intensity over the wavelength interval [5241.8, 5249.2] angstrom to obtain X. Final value 9.96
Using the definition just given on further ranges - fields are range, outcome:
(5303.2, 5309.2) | 8.87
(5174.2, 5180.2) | 8.57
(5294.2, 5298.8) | 8.82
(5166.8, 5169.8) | 8.45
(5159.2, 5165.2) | 8.61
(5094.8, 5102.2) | 9.56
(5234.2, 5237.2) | 10.1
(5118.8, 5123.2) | 8.76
